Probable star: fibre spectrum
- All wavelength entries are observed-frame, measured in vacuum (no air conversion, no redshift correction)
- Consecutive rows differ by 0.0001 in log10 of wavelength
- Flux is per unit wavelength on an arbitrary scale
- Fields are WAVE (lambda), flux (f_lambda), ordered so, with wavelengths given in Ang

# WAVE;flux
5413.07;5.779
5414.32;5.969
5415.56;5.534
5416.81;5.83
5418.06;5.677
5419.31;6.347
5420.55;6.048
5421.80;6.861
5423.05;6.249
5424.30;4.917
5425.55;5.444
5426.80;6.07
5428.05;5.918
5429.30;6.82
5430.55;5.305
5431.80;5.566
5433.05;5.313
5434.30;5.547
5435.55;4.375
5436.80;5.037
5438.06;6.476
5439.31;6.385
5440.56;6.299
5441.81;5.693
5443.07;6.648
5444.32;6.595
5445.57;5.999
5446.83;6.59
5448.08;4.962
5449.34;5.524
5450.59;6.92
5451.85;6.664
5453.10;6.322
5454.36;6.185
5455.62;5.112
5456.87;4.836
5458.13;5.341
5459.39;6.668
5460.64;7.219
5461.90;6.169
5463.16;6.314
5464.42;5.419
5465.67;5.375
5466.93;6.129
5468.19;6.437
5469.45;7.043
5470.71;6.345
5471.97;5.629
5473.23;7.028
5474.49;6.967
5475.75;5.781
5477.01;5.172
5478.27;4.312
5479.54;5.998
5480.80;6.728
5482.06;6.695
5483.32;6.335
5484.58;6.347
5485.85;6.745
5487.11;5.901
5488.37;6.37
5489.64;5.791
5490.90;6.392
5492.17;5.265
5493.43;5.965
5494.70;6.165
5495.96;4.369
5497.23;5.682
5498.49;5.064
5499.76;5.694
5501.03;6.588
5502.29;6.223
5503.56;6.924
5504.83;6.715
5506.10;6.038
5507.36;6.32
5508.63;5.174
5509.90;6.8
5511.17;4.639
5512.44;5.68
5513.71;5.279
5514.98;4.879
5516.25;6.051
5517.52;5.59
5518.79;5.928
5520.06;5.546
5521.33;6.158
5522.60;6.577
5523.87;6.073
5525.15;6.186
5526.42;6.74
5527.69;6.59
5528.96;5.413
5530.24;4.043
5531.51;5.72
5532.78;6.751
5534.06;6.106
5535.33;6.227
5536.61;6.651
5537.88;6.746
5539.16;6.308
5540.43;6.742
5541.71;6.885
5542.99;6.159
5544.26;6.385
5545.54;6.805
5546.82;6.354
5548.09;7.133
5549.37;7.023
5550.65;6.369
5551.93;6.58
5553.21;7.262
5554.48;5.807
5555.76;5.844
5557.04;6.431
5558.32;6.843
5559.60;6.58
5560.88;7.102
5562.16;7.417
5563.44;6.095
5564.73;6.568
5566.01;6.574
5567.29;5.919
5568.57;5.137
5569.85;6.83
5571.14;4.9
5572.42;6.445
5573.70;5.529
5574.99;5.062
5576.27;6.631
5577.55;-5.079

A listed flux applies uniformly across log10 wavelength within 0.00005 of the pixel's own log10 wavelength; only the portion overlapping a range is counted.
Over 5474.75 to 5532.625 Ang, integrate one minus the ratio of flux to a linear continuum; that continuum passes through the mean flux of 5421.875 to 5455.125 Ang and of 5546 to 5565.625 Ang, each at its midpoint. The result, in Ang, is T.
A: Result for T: 3.8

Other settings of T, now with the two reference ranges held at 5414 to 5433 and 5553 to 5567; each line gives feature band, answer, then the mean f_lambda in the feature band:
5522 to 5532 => 0.7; 5.92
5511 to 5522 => 1.3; 5.57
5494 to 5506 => 0.6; 5.94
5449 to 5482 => 0.1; 6.08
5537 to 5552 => -0.3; 6.63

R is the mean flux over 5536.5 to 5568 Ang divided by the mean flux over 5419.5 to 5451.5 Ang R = 1.11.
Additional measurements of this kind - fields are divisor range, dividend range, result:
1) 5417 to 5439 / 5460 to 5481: 1.06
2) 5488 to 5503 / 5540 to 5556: 1.14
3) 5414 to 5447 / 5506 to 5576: 1.05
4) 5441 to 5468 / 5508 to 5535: 0.96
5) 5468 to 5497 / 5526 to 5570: 1.05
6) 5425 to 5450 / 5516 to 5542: 1.05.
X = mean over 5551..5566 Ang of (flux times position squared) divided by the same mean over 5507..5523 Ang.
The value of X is 1.2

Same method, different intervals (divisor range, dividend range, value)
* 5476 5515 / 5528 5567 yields 1.11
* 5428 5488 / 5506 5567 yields 1.06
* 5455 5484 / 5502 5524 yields 0.99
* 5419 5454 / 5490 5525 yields 1.01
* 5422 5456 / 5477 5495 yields 1.04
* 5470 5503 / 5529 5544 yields 1.05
